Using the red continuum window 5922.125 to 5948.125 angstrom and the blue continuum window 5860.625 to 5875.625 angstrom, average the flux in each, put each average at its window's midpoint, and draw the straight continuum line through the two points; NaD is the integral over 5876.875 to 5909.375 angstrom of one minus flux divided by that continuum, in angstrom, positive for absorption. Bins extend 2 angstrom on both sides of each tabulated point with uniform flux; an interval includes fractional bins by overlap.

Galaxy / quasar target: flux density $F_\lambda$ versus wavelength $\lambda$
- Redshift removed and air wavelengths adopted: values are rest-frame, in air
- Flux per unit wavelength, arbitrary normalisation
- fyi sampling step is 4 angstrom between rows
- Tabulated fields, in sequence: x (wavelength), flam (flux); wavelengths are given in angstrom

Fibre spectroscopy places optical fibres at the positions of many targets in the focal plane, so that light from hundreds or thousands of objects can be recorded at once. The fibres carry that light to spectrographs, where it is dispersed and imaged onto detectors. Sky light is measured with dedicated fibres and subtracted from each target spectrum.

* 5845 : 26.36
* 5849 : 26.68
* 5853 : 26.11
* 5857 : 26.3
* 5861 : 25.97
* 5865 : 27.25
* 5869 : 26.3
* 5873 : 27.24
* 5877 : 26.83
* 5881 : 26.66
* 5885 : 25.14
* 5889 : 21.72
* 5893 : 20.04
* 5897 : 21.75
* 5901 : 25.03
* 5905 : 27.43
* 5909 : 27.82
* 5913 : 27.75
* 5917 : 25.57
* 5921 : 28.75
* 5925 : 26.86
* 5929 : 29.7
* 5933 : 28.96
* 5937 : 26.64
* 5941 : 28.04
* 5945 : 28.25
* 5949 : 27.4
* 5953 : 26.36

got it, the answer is 3.4 angstrom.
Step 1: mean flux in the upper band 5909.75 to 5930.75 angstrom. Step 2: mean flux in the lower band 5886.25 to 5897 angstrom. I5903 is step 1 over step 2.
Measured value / 1.3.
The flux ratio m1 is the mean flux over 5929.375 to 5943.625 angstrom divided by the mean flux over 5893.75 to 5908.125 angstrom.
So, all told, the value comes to 1.14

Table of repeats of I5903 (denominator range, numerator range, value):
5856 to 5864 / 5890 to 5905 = 0.87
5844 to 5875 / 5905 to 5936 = 1.05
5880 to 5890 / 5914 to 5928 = 1.11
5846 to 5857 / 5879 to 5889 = 0.95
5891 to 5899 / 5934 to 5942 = 1.31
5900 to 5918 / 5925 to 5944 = 1.05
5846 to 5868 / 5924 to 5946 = 1.06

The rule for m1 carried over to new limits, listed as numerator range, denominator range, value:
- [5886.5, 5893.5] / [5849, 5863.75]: 0.81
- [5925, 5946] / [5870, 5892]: 1.11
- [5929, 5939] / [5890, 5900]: 1.32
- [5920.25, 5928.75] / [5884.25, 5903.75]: 1.23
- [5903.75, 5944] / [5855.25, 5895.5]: 1.10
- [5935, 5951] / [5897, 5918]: 1.05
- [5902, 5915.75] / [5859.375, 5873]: 1.03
